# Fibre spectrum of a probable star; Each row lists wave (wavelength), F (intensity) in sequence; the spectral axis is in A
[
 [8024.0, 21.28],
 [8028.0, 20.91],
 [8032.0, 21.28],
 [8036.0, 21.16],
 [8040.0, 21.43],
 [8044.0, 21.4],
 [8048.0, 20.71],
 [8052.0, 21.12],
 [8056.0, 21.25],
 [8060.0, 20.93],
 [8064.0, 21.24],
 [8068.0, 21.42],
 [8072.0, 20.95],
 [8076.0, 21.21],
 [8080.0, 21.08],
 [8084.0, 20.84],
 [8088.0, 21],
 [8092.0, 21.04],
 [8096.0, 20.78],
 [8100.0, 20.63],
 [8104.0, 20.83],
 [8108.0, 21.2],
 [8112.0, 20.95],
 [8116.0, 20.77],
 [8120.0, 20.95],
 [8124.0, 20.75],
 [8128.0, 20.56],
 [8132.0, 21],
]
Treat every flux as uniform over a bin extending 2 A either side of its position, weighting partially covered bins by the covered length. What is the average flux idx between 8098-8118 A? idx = 20.9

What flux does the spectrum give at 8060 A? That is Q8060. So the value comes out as 20.93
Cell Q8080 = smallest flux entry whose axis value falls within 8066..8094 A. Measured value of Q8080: 20.84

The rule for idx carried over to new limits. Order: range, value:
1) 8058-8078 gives 21.1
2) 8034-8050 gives 21.2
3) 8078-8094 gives 21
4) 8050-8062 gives 21.1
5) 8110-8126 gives 20.9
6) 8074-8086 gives 21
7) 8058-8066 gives 21.1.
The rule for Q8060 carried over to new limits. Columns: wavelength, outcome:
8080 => 21.08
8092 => 21.04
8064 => 21.24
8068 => 21.42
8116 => 20.77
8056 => 21.25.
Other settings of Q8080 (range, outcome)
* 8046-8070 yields 20.71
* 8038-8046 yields 21.4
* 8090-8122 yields 20.63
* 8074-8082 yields 21.08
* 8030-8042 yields 21.16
